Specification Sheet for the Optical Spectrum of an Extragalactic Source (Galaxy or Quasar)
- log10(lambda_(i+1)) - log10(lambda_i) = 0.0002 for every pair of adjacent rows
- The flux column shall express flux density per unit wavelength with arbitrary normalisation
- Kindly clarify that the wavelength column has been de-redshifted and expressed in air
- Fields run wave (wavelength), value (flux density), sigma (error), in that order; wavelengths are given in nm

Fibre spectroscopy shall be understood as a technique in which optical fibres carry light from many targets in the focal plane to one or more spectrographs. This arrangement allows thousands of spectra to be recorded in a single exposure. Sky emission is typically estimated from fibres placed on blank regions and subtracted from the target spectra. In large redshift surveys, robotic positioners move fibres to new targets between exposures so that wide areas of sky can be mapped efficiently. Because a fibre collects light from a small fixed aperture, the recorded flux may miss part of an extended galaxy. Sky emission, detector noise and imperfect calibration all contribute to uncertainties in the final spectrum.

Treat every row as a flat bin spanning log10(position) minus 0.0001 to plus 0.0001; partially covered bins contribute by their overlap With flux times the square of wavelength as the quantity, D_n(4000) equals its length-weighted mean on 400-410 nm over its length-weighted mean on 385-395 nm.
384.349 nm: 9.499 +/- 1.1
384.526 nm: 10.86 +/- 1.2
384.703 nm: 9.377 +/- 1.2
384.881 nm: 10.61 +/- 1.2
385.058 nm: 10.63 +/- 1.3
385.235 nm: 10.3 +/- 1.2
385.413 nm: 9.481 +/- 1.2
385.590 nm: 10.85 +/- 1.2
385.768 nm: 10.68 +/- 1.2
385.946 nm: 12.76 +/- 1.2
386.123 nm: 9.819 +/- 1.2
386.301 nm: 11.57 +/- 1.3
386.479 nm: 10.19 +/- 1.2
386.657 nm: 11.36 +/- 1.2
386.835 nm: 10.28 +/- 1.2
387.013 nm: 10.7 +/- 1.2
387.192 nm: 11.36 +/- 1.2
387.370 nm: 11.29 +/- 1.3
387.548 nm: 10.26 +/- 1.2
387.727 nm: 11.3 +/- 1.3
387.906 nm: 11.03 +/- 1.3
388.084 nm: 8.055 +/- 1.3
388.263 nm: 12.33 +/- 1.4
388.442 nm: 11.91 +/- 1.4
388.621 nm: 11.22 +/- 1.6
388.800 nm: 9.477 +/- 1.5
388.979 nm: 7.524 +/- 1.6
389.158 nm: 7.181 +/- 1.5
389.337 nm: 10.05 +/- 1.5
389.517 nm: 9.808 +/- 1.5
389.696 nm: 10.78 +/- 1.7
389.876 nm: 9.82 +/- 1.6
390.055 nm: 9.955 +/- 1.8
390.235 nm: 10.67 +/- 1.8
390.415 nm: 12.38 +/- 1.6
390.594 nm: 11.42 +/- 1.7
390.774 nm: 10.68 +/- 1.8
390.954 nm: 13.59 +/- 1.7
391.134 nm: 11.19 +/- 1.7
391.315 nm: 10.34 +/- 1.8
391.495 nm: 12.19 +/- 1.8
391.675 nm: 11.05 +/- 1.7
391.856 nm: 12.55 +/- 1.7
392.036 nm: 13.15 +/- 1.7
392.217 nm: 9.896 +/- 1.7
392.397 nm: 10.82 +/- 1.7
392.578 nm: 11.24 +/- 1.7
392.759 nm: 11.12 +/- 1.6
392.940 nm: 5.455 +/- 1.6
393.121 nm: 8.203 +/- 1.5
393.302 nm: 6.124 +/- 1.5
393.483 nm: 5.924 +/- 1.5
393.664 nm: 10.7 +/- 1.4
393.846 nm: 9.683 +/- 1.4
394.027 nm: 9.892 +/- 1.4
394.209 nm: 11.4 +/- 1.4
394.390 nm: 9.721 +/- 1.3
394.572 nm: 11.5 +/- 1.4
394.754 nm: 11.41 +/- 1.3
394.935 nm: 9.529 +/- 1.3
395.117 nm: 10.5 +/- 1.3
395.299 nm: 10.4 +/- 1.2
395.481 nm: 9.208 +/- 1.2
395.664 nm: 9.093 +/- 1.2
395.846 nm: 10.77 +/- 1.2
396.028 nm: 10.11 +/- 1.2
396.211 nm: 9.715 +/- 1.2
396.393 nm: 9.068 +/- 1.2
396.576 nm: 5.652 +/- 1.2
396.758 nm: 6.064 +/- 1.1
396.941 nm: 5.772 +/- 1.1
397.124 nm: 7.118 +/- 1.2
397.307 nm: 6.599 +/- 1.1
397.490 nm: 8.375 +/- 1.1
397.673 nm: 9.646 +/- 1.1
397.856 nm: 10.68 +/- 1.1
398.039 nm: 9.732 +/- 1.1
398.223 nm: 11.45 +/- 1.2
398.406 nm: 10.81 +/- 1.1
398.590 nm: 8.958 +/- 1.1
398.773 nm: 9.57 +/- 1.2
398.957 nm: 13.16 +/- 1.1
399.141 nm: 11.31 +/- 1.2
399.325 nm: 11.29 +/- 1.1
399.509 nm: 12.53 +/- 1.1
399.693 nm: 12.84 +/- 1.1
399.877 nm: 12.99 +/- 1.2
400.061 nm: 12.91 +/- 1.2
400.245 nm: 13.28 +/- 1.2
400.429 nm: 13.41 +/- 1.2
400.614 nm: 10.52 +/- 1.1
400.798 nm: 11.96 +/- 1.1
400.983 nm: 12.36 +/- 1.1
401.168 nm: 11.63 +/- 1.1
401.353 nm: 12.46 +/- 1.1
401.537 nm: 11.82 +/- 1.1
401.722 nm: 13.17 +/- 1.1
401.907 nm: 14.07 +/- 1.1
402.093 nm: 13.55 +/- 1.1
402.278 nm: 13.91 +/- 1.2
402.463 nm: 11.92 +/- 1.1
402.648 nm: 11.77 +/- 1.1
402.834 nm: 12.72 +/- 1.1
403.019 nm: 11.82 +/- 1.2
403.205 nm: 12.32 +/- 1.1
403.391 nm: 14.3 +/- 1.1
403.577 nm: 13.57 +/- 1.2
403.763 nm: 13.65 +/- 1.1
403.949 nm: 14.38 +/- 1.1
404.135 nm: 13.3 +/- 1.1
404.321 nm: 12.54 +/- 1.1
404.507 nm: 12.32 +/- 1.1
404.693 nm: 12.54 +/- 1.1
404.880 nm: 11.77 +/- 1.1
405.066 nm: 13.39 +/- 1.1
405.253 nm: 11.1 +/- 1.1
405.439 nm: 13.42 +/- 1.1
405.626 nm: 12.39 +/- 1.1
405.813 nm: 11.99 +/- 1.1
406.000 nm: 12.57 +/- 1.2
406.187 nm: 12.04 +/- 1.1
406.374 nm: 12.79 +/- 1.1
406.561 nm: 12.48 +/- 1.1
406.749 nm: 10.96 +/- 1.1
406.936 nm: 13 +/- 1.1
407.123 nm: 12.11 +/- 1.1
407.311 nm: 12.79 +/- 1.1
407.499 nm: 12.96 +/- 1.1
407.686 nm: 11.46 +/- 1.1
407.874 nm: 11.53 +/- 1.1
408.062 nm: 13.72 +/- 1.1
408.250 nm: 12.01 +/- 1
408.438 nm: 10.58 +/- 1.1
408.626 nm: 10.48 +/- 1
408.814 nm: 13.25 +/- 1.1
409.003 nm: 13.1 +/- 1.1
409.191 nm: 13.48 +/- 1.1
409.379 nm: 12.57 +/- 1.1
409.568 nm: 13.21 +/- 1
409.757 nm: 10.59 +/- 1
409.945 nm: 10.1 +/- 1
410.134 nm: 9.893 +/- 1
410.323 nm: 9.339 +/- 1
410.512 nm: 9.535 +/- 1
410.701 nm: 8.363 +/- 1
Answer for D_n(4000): 1.29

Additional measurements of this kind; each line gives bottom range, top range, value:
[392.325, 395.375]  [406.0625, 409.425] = 1.37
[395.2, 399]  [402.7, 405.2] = 1.47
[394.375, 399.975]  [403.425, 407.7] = 1.33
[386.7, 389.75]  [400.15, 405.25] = 1.33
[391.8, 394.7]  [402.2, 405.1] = 1.38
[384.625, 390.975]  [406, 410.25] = 1.27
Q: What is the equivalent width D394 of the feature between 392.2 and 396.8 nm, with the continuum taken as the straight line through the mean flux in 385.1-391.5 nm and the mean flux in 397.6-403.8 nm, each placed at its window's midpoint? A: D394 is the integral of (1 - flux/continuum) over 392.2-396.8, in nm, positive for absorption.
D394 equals 0.81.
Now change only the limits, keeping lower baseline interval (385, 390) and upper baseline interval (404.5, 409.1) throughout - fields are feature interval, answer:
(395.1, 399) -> 0.760 nm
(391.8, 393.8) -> 0.258 nm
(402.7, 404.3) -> -0.165 nm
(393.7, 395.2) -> 0.085 nm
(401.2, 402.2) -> -0.099 nm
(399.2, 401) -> -0.118 nm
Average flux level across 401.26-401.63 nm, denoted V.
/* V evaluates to 12.2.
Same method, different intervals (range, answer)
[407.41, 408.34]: 12.3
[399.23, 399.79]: 12.2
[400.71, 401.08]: 12.1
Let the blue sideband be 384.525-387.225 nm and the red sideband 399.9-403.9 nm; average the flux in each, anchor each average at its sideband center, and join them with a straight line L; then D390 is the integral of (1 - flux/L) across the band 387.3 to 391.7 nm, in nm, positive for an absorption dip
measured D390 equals 0.205 nm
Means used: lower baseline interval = 10.7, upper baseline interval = 12.7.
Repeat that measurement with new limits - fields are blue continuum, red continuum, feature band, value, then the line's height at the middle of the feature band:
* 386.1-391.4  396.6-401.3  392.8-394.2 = 0.30 nm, 10.6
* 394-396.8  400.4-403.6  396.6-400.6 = 0.30 nm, 11.1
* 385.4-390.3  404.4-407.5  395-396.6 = 0.25 nm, 11.3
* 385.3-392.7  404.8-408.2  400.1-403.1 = -0.15 nm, 11.9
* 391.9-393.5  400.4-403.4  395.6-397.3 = 0.41 nm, 10.6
